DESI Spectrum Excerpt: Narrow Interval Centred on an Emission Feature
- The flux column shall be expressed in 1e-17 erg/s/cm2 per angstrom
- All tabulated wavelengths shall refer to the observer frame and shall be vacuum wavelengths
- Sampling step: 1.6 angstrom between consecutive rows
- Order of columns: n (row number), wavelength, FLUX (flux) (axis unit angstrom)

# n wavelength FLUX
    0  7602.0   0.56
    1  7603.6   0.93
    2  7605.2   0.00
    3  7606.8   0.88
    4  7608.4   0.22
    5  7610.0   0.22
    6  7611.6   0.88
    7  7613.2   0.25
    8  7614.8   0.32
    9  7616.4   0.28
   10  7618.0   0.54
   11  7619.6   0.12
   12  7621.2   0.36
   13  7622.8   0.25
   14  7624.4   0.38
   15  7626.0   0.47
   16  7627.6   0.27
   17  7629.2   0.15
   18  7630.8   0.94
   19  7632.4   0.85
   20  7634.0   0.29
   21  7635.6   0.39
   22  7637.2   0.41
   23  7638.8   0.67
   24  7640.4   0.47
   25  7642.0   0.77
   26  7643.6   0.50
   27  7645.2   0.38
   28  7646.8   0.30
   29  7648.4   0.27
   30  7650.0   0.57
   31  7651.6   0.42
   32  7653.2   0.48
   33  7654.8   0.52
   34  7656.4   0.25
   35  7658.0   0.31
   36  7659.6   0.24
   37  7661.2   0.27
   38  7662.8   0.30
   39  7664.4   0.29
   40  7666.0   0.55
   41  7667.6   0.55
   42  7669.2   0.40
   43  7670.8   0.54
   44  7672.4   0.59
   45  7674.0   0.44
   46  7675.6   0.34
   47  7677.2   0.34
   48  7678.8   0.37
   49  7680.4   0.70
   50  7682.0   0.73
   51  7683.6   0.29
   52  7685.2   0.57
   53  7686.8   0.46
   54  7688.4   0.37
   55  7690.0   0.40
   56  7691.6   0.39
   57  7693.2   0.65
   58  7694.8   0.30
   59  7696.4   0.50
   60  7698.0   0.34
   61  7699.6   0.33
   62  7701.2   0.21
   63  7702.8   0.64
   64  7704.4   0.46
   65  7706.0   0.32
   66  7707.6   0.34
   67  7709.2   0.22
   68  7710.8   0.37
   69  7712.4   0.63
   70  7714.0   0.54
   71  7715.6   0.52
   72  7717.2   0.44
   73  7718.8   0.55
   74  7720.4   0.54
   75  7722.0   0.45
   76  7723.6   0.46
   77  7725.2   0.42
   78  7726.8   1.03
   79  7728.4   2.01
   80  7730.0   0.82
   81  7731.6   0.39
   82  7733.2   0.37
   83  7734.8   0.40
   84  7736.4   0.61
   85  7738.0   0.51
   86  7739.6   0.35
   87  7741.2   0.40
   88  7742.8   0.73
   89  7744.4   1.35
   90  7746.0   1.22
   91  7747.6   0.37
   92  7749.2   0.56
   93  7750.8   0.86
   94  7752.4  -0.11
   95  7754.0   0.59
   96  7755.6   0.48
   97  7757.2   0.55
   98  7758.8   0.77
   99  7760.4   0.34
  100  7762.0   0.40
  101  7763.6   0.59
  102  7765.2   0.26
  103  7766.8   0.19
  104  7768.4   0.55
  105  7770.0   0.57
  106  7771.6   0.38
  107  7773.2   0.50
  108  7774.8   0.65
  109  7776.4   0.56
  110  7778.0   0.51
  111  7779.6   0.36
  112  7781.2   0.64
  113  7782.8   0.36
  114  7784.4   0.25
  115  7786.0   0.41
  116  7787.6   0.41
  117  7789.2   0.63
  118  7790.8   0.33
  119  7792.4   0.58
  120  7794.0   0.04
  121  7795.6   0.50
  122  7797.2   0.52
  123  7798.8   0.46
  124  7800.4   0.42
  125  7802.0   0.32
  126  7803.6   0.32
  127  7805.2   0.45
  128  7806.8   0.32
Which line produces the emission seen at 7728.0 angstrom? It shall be [S II]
